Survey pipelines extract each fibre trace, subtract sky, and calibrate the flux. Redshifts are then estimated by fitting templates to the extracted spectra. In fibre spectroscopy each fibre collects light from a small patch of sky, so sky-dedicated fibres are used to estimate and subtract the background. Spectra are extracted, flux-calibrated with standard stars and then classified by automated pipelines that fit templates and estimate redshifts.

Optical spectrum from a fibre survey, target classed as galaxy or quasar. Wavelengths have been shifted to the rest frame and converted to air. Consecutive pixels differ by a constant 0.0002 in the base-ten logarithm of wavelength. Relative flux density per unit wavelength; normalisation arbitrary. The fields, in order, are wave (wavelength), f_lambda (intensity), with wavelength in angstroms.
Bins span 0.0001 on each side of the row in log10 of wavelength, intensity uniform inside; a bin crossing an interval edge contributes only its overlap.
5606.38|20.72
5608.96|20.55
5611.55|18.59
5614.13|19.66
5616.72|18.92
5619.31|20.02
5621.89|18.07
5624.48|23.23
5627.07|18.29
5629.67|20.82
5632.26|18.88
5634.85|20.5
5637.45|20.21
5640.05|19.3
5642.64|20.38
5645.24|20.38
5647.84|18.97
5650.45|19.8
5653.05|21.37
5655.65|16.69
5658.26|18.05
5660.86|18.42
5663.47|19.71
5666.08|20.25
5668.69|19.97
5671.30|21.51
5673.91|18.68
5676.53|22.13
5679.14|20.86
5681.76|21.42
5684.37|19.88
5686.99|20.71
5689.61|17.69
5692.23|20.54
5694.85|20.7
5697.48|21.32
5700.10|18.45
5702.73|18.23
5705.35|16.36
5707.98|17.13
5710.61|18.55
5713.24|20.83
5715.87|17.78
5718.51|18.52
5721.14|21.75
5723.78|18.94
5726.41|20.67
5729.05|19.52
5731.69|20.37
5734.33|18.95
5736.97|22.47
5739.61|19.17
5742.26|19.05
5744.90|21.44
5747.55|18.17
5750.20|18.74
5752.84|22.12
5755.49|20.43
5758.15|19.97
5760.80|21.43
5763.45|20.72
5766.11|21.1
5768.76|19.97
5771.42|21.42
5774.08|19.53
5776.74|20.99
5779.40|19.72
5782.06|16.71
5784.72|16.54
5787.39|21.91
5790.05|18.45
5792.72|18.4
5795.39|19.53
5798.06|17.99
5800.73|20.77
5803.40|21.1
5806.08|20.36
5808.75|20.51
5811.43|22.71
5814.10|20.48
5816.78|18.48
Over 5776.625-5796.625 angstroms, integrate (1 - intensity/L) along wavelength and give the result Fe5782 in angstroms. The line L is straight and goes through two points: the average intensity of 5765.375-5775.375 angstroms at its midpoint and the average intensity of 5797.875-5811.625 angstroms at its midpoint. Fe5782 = 1.6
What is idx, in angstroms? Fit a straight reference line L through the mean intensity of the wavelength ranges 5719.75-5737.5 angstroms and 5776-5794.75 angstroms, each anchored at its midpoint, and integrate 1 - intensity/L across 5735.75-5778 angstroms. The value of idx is -1.76 angstroms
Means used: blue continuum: 20.3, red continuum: 18.9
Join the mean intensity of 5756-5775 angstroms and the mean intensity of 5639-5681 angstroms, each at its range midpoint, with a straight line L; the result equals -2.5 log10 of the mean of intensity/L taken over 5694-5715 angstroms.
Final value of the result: 0.070 mag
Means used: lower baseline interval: 19.8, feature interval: 18.9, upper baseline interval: 20.6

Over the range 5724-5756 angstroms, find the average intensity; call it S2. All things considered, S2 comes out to 20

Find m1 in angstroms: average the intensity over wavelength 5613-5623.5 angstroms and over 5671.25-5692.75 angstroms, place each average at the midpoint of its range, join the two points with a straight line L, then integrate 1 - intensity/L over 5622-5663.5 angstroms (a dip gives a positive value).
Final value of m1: 0.07 angstroms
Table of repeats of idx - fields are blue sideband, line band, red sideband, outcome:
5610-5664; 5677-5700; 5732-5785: -0.7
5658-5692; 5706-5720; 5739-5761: 1.1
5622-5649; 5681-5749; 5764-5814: 1.4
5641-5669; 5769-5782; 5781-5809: -0.5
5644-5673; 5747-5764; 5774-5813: -0.6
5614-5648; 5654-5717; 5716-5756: 1.5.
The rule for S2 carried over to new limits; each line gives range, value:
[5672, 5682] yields 20.7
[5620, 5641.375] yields 19.9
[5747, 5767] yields 20.4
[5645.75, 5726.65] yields 19.5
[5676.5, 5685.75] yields 20.9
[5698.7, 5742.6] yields 19.2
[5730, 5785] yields 20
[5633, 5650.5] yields 19.9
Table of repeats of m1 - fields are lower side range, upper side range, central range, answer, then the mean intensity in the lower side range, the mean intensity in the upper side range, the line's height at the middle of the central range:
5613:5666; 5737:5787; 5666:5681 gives -0.7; 19.6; 20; 19.7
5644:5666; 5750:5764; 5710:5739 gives 0.5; 19.2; 20.7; 20.2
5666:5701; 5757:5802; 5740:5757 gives 0.0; 20.3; 19.7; 19.9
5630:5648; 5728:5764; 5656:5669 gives 0.6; 19.9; 20.2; 20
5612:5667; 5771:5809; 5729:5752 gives -0.3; 19.6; 19.5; 19.5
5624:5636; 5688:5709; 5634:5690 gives -1.0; 20.1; 18.9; 19.5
